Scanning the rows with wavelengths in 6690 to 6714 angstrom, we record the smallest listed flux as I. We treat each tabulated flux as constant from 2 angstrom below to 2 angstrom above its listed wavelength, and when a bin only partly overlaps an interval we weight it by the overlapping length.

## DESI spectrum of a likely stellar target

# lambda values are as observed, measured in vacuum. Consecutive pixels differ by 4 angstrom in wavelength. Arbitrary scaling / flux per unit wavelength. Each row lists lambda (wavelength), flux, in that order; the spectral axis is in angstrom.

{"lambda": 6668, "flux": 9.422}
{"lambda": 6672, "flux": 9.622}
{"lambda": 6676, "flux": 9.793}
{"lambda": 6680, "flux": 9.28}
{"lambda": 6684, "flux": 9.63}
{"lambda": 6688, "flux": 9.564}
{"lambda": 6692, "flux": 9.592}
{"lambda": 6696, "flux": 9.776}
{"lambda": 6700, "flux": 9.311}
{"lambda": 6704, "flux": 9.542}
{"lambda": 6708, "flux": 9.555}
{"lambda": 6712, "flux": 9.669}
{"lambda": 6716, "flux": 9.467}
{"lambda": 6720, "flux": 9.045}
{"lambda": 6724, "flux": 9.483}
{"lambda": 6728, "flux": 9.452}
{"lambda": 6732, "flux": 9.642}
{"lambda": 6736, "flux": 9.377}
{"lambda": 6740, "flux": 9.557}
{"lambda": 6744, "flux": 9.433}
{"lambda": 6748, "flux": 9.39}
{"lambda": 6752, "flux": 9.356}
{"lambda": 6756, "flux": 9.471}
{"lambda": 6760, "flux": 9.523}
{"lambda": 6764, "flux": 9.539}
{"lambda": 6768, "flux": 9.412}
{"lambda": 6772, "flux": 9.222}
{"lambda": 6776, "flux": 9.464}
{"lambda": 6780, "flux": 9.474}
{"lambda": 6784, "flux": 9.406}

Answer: 9.311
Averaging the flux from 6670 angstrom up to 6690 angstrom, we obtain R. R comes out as 9.58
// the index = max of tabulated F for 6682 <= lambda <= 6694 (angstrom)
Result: 9.63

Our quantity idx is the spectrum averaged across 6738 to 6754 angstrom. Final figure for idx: 9.43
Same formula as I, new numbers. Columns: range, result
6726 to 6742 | 9.377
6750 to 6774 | 9.222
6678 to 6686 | 9.28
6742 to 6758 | 9.356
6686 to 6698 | 9.564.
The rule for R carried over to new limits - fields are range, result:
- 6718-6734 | 9.41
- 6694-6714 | 9.57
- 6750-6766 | 9.47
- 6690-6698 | 9.68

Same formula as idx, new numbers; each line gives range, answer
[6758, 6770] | 9.49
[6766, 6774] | 9.32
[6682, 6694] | 9.6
